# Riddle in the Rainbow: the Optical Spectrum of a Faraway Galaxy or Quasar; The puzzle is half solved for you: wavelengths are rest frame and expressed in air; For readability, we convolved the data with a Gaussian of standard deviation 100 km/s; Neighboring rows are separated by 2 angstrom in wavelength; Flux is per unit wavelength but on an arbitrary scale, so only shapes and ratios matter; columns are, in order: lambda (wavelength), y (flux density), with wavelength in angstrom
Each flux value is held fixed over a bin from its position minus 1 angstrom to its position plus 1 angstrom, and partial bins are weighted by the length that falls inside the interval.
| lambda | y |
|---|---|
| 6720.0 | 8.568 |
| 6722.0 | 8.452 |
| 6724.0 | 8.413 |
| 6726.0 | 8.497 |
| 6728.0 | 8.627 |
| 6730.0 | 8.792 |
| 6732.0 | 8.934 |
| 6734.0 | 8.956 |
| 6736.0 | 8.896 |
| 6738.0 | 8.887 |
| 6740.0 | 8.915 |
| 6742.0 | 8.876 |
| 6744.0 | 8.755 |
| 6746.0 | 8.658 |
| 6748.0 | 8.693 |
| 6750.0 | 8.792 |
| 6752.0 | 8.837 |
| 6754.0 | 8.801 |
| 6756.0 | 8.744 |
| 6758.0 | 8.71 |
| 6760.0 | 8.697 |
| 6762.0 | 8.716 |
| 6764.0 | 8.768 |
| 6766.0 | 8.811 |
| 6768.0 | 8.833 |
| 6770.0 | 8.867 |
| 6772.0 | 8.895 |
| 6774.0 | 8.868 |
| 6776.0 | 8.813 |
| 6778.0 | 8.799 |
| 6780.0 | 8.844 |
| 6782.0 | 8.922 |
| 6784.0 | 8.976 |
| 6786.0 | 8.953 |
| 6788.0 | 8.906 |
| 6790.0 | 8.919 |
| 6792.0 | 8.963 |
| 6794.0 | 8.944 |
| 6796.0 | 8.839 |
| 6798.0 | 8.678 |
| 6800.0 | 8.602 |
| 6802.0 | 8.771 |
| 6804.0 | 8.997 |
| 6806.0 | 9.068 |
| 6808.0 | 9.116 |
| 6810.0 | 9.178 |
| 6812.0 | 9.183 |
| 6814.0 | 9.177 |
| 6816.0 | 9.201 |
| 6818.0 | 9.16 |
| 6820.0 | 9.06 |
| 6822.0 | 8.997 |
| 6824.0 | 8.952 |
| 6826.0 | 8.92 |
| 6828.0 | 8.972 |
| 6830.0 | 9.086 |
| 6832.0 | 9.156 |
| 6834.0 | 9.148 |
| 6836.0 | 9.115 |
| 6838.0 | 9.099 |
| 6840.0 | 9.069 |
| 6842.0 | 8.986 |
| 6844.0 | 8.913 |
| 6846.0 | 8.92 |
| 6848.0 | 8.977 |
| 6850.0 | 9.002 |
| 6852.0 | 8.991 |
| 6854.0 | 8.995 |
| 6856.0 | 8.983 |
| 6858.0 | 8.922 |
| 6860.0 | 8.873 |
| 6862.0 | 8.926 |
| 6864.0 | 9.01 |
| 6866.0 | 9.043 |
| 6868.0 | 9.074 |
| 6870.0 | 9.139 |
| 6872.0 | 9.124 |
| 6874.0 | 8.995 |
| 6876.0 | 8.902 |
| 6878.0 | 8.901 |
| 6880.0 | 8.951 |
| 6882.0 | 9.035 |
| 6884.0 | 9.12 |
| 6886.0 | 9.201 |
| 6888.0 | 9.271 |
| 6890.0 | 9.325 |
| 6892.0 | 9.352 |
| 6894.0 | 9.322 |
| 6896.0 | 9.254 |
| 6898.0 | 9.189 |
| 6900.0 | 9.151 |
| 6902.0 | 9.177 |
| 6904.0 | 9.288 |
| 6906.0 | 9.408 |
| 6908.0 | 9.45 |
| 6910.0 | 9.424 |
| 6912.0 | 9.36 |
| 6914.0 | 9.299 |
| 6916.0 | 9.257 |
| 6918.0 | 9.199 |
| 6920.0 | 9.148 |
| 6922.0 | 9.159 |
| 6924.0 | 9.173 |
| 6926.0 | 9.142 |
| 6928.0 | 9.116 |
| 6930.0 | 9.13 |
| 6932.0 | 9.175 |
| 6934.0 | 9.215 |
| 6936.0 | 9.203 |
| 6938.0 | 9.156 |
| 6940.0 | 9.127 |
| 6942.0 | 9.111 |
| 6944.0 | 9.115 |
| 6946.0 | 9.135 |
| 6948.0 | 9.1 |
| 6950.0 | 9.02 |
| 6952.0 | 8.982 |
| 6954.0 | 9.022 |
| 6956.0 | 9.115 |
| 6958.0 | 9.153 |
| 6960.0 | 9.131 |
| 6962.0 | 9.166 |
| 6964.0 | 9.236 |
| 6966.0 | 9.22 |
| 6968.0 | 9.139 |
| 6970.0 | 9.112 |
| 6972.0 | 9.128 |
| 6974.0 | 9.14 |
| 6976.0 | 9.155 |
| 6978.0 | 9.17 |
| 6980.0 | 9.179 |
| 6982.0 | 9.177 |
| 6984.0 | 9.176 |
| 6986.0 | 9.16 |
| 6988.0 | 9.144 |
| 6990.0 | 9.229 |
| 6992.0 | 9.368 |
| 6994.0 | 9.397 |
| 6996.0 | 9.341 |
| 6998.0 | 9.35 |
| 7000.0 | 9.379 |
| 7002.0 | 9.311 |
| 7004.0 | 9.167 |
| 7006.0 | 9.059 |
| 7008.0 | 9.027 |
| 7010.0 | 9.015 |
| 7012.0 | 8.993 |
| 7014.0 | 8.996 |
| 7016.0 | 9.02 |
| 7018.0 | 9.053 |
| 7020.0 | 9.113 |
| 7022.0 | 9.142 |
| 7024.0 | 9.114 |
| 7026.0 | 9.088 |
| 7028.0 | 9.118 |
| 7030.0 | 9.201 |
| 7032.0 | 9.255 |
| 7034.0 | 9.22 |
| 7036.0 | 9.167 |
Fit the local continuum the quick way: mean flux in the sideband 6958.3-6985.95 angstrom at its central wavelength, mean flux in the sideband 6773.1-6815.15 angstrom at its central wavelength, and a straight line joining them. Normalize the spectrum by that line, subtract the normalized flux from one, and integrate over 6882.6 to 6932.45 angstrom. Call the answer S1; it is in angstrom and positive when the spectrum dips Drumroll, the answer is -0.9 angstrom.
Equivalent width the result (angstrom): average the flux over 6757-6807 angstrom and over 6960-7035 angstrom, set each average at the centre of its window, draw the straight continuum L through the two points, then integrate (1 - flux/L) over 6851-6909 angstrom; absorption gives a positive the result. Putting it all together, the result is -0.8 angstrom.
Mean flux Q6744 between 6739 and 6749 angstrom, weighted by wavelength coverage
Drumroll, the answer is 8.78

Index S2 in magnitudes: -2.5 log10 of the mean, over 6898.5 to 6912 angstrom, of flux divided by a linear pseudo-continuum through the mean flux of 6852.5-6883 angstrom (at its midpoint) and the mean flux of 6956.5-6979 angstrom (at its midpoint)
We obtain -0.03 mag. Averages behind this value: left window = 8.99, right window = 9.16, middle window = 9.31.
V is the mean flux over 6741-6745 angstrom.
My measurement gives 8.82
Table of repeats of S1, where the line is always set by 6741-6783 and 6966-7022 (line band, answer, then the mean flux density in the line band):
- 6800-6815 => -0.29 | 9.04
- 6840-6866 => -0.07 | 8.97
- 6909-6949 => -0.55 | 9.19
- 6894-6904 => -0.22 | 9.22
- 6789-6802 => 0.04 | 8.82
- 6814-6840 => -0.52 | 9.08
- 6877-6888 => -0.09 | 9.06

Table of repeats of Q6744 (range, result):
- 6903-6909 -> 9.38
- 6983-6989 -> 9.16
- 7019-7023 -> 9.13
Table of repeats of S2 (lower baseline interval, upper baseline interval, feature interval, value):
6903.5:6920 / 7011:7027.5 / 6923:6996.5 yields 0.01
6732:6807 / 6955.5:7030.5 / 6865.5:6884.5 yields 0.00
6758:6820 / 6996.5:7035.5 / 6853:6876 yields 0.00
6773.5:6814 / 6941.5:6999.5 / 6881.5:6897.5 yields -0.02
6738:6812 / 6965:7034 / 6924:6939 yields -0.01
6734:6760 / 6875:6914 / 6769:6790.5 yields 0.00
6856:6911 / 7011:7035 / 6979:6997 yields -0.01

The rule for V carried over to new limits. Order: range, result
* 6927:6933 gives 9.14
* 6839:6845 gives 8.99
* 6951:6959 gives 9.07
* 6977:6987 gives 9.17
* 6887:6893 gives 9.32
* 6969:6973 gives 9.12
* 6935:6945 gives 9.14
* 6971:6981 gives 9.15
